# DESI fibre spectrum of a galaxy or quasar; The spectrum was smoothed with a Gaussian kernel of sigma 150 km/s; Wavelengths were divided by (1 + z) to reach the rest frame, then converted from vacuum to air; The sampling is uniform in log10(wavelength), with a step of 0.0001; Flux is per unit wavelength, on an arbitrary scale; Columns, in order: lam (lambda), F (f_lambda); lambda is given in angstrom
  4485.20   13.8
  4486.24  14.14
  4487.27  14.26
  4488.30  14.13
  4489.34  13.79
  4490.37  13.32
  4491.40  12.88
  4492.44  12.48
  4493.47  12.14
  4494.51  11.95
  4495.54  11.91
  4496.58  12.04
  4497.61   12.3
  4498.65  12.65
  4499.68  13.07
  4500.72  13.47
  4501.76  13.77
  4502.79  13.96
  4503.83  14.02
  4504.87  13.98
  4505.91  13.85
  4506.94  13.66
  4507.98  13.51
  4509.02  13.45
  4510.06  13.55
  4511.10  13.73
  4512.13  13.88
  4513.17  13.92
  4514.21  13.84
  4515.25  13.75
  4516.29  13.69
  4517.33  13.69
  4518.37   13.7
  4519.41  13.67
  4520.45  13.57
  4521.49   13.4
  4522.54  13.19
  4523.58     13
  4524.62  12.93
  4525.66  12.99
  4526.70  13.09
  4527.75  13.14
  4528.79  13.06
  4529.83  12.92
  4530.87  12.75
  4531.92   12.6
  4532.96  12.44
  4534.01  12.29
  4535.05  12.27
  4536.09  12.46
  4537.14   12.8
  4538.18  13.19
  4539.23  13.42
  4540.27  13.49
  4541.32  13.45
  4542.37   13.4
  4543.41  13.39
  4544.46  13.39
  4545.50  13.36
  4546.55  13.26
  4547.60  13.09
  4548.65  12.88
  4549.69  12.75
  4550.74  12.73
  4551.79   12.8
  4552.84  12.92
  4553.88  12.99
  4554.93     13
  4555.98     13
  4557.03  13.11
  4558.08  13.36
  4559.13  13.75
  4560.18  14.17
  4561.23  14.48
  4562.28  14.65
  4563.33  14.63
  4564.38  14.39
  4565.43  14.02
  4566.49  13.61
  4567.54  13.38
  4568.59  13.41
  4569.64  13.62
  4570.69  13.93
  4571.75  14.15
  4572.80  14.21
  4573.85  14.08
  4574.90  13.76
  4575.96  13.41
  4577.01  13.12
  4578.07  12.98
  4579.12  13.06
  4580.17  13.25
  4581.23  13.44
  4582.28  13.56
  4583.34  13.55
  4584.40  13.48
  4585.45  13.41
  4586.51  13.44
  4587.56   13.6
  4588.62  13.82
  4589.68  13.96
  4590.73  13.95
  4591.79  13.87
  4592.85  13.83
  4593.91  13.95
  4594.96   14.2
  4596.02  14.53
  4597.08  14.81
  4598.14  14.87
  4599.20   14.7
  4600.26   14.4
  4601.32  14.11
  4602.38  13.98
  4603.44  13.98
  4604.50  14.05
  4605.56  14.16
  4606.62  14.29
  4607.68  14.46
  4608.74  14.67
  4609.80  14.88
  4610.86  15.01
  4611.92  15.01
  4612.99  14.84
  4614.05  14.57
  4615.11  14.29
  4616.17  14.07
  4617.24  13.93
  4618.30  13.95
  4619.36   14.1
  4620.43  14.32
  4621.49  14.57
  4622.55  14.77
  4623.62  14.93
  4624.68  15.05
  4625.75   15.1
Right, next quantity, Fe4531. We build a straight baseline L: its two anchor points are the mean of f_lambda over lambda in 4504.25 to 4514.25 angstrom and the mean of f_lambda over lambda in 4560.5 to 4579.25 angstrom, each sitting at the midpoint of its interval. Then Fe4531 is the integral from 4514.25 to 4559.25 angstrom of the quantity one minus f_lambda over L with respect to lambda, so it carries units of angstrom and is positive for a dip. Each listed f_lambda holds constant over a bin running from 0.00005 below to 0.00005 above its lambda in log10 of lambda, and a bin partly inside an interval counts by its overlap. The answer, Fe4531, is 2.17 angstrom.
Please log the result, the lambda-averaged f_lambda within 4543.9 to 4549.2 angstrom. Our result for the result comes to 13.2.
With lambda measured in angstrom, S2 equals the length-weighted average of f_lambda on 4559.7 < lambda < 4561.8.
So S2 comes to 14.3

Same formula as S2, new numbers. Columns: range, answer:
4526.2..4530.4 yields 13.1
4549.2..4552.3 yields 12.7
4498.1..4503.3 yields 13.4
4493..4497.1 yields 12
